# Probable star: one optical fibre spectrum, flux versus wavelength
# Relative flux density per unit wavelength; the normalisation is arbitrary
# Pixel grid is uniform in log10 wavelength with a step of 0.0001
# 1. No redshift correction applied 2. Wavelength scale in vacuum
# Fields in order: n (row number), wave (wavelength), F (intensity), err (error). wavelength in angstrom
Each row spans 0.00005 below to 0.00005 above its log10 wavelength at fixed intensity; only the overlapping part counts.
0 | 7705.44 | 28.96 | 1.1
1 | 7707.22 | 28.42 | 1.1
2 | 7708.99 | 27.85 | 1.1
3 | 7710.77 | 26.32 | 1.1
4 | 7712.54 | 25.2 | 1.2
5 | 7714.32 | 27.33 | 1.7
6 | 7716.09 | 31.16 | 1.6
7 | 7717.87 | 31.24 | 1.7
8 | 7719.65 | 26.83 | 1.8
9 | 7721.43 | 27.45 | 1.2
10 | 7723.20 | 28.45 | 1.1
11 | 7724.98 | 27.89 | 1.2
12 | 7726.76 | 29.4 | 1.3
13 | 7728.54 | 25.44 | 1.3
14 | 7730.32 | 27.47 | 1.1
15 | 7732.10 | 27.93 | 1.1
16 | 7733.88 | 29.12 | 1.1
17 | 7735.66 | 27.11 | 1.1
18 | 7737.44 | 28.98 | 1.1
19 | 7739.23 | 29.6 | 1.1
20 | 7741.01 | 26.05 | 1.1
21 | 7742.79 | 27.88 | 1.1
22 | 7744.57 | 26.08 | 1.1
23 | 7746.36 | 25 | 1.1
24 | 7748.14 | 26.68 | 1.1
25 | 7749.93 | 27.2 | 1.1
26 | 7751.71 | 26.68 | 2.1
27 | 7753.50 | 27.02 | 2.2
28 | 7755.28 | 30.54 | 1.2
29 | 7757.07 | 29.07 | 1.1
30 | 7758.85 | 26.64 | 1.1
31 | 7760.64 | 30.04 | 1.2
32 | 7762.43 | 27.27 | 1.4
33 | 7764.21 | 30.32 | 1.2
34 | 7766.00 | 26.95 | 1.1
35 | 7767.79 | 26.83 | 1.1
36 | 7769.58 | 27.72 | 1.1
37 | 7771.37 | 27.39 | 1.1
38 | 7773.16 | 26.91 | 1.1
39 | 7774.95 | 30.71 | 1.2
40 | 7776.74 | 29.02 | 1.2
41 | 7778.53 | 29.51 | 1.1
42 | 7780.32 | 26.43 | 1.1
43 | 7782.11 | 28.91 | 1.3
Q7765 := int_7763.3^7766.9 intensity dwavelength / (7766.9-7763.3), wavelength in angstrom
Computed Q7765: 28.7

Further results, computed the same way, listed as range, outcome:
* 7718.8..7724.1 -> 27.6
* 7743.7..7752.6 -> 26.3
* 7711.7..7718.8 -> 28.7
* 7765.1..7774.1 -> 27.2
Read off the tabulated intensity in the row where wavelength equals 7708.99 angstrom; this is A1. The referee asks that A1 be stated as 27.85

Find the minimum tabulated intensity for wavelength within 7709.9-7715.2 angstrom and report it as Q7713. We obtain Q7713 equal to 25.2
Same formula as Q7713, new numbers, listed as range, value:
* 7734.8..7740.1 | 27.11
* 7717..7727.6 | 26.83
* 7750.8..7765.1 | 26.64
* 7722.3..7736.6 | 25.44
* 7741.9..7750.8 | 25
